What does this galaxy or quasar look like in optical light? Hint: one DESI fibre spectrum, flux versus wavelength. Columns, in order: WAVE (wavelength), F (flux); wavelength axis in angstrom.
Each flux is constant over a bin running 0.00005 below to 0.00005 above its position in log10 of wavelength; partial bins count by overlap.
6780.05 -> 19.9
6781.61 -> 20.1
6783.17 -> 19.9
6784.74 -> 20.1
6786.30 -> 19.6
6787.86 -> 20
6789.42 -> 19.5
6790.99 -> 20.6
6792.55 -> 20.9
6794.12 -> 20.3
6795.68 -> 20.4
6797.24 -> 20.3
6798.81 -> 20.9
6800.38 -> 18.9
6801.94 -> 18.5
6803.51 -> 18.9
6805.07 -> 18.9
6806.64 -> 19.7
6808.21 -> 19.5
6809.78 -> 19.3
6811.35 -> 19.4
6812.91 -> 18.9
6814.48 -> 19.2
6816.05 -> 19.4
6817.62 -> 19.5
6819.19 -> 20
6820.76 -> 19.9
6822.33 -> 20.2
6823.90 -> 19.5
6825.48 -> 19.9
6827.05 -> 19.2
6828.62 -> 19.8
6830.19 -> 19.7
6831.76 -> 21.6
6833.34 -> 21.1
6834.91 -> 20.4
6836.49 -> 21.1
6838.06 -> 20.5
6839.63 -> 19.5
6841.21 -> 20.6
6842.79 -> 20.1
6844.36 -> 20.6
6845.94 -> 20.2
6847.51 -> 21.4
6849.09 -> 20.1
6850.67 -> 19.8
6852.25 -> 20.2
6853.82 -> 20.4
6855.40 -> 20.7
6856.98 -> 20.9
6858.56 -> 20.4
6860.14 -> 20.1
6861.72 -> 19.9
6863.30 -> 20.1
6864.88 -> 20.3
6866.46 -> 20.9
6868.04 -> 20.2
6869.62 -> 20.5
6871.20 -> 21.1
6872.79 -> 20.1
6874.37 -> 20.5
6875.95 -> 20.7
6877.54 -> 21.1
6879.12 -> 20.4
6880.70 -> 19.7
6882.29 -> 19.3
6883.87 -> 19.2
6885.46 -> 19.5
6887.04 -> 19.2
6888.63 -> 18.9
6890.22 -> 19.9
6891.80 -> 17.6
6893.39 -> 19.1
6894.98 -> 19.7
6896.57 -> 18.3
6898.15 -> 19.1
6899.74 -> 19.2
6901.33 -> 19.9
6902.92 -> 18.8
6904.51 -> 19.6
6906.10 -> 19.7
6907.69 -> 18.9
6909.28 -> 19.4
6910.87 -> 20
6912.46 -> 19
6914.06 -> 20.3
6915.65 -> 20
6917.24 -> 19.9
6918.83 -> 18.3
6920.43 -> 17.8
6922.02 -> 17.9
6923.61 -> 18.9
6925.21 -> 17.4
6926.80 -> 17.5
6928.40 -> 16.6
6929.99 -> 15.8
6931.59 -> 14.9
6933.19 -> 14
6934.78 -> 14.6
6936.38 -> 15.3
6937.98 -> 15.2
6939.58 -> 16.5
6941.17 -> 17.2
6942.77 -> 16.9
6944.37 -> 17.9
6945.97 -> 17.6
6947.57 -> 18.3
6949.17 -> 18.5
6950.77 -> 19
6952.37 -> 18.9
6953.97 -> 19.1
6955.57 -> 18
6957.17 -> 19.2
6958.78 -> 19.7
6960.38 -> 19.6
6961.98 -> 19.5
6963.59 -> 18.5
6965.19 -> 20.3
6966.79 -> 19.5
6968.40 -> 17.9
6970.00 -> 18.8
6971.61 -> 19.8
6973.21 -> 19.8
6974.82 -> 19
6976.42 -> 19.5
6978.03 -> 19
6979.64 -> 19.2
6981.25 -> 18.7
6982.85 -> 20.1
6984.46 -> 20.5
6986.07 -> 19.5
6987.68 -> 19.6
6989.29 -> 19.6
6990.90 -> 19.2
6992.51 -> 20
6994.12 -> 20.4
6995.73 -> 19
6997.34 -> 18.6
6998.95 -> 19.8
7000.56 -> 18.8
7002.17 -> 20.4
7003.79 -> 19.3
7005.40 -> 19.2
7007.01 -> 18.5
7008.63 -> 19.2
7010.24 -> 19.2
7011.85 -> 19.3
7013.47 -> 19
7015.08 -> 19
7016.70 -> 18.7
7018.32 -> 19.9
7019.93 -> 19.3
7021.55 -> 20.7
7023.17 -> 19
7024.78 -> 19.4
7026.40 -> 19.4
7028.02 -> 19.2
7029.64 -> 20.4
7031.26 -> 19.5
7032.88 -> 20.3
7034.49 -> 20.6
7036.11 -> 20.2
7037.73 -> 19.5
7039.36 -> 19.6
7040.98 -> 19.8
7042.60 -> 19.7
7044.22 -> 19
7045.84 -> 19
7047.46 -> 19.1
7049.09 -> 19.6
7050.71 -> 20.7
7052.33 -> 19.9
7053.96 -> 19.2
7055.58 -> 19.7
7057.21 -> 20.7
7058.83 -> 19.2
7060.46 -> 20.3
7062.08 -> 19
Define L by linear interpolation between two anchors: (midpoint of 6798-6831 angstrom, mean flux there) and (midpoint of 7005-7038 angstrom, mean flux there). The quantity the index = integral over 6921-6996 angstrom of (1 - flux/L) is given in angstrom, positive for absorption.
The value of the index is 4.5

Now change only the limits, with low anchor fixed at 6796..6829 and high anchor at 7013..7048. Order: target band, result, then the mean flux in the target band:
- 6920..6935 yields 2.3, 16.6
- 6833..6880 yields -2.2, 20.5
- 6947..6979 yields 0.7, 19.1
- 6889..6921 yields 0.5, 19.2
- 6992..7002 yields 0.0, 19.5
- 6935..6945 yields 1.6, 16.4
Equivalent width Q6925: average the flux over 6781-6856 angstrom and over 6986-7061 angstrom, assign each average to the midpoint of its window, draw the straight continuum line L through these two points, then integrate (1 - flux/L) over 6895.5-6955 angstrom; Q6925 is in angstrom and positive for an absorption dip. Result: 5.3 angstrom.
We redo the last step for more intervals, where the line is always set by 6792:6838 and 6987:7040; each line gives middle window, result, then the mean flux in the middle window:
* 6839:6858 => -0.57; 20.4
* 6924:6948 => 3.96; 16.4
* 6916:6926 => 0.62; 18.4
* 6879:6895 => 0.38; 19.3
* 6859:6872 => -0.41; 20.4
